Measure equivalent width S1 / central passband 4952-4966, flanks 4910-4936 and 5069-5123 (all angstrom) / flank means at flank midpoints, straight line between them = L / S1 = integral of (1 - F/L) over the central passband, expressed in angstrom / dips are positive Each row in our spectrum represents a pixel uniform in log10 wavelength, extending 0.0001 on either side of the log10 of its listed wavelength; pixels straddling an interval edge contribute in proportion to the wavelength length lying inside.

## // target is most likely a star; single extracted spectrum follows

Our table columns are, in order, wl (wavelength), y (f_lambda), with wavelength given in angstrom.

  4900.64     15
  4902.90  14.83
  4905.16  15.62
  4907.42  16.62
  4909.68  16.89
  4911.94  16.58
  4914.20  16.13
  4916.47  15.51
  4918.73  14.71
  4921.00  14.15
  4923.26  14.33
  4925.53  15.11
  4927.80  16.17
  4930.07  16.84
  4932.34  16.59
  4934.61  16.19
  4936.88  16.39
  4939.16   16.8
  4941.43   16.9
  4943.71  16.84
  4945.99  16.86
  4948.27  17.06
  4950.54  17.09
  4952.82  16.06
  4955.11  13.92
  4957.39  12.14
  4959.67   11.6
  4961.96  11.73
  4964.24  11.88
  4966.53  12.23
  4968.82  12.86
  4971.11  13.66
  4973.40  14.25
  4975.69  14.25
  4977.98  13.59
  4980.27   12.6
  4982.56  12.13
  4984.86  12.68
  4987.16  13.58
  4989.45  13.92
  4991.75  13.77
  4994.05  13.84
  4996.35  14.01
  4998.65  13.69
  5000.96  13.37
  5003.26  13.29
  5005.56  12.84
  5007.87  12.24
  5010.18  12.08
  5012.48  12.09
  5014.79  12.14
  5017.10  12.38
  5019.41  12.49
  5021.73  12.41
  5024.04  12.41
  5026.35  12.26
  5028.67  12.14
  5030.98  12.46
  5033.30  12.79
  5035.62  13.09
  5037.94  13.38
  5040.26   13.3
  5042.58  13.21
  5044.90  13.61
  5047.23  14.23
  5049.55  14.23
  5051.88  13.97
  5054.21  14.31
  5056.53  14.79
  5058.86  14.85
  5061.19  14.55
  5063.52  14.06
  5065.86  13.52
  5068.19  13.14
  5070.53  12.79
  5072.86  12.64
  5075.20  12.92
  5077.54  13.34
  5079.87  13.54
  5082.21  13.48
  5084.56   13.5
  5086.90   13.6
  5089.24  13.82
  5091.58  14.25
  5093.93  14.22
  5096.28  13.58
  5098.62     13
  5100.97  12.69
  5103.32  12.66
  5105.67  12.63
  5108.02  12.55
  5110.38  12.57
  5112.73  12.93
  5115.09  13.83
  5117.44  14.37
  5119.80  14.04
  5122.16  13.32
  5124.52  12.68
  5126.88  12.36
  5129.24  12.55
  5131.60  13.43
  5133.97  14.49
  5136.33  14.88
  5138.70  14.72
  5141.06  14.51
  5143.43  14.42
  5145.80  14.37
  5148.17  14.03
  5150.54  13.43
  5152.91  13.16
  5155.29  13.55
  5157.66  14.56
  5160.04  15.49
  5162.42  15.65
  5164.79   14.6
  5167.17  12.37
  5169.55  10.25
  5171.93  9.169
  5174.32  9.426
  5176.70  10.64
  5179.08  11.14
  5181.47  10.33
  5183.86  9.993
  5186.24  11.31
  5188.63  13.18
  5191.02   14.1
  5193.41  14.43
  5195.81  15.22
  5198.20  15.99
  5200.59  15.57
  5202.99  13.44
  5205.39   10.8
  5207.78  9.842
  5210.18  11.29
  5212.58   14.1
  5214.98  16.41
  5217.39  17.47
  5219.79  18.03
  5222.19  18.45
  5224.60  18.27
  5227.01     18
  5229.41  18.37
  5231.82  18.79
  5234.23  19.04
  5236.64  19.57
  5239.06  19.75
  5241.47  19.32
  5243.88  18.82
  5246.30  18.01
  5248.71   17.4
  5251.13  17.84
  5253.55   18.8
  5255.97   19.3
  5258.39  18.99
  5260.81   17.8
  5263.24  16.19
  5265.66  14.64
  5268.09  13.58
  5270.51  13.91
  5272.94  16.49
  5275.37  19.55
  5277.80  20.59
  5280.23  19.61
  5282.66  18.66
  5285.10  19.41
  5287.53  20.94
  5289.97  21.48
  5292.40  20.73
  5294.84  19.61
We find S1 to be 2.2 angstrom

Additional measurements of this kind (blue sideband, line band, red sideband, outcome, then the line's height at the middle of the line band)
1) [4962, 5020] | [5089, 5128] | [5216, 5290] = 5.3 angstrom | 15.4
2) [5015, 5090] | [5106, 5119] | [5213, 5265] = 1.5 angstrom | 14.9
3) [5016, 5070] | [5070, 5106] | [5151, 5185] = -1.0 angstrom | 12.9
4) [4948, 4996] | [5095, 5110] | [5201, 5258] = 2.4 angstrom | 15.3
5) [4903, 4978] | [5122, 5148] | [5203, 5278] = 4.0 angstrom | 16.3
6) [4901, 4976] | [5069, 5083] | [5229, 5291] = 2.9 angstrom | 16.5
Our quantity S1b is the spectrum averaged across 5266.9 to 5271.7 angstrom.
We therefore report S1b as 13.8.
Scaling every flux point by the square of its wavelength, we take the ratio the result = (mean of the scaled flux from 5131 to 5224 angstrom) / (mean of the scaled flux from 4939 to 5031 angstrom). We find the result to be 1.09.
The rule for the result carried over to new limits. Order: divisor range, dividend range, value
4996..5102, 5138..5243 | 1.15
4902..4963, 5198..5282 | 1.24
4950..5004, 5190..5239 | 1.31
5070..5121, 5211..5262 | 1.44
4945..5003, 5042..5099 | 1.04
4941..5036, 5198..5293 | 1.44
